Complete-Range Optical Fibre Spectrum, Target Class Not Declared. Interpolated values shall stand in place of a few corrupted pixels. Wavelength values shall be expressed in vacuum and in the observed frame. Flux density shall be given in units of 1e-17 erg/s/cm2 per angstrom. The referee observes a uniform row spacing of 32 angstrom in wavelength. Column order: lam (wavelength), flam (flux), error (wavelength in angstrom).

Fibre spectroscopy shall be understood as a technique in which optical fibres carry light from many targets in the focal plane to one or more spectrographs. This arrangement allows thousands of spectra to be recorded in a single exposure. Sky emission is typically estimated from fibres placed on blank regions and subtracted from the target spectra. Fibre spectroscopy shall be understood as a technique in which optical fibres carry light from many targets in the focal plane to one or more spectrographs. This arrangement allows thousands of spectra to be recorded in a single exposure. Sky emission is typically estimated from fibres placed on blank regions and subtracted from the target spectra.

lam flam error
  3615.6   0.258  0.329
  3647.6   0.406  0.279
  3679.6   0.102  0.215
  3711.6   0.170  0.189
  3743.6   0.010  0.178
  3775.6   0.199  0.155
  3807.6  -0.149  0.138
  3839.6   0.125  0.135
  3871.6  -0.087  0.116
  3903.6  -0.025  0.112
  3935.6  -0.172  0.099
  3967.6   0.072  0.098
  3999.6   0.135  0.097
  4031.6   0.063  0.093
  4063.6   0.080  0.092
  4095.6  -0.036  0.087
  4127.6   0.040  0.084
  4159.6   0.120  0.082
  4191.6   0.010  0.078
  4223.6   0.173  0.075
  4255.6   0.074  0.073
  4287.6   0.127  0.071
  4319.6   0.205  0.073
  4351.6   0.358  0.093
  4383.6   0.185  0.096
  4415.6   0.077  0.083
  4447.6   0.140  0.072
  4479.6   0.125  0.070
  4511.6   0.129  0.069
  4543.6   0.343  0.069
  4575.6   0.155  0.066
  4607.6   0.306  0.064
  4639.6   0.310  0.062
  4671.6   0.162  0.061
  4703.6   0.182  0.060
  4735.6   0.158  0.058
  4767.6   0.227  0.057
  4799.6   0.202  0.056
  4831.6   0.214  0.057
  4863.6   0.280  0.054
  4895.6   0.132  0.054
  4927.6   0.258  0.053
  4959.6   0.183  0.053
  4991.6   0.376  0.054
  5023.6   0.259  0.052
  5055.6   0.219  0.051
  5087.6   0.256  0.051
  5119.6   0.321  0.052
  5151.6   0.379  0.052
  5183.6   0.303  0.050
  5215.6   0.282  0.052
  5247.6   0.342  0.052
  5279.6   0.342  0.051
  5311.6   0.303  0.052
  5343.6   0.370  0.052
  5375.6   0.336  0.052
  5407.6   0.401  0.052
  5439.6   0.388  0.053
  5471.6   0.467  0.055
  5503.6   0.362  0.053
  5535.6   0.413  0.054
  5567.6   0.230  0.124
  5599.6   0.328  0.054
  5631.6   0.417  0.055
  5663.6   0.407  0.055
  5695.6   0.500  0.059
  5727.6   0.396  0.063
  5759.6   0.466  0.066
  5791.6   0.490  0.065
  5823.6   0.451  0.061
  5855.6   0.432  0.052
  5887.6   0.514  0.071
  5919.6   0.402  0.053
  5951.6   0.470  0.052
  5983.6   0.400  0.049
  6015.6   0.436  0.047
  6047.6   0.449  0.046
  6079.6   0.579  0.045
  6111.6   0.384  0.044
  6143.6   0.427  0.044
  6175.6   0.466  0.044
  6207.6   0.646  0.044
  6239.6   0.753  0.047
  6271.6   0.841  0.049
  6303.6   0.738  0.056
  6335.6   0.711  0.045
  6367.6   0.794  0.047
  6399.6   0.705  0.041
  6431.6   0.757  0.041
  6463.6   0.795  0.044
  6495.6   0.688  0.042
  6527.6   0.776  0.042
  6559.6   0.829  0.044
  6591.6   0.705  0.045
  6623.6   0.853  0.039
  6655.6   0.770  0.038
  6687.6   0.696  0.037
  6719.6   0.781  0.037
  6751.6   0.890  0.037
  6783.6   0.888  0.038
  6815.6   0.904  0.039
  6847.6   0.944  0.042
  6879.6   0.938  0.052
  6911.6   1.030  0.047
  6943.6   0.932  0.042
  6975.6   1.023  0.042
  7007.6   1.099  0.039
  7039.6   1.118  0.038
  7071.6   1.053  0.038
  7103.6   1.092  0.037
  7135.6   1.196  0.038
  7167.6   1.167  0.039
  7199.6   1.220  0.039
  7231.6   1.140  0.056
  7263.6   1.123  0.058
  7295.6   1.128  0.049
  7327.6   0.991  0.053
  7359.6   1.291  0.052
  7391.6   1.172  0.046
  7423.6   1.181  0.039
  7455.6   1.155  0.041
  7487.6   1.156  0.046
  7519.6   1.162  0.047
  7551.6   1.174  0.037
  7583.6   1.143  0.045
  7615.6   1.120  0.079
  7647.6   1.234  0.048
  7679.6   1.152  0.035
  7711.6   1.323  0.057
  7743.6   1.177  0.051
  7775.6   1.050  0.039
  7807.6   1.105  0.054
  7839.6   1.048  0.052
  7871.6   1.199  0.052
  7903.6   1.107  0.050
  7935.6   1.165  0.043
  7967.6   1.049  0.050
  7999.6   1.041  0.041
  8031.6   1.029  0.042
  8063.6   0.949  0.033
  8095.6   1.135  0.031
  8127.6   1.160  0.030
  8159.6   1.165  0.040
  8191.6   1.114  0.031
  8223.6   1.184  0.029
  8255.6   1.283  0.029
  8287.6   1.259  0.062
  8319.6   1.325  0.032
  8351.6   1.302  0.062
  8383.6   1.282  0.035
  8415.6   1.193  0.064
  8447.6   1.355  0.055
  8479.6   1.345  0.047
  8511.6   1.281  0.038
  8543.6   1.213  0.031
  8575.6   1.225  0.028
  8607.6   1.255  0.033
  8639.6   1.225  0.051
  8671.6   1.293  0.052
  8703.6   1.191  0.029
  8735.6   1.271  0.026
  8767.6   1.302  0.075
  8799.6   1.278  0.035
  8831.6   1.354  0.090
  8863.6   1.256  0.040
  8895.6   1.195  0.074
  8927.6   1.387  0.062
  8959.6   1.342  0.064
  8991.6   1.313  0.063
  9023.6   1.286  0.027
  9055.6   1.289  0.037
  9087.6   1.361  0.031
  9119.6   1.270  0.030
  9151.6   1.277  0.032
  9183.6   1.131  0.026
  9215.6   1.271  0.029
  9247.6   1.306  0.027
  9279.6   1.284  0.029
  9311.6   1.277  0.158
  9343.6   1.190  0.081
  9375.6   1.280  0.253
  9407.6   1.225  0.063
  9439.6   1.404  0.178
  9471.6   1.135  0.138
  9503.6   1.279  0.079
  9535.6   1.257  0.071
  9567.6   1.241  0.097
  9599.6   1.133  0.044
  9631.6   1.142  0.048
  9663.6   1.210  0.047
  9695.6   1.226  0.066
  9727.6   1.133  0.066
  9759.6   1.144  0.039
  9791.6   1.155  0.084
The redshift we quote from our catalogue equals 0.56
